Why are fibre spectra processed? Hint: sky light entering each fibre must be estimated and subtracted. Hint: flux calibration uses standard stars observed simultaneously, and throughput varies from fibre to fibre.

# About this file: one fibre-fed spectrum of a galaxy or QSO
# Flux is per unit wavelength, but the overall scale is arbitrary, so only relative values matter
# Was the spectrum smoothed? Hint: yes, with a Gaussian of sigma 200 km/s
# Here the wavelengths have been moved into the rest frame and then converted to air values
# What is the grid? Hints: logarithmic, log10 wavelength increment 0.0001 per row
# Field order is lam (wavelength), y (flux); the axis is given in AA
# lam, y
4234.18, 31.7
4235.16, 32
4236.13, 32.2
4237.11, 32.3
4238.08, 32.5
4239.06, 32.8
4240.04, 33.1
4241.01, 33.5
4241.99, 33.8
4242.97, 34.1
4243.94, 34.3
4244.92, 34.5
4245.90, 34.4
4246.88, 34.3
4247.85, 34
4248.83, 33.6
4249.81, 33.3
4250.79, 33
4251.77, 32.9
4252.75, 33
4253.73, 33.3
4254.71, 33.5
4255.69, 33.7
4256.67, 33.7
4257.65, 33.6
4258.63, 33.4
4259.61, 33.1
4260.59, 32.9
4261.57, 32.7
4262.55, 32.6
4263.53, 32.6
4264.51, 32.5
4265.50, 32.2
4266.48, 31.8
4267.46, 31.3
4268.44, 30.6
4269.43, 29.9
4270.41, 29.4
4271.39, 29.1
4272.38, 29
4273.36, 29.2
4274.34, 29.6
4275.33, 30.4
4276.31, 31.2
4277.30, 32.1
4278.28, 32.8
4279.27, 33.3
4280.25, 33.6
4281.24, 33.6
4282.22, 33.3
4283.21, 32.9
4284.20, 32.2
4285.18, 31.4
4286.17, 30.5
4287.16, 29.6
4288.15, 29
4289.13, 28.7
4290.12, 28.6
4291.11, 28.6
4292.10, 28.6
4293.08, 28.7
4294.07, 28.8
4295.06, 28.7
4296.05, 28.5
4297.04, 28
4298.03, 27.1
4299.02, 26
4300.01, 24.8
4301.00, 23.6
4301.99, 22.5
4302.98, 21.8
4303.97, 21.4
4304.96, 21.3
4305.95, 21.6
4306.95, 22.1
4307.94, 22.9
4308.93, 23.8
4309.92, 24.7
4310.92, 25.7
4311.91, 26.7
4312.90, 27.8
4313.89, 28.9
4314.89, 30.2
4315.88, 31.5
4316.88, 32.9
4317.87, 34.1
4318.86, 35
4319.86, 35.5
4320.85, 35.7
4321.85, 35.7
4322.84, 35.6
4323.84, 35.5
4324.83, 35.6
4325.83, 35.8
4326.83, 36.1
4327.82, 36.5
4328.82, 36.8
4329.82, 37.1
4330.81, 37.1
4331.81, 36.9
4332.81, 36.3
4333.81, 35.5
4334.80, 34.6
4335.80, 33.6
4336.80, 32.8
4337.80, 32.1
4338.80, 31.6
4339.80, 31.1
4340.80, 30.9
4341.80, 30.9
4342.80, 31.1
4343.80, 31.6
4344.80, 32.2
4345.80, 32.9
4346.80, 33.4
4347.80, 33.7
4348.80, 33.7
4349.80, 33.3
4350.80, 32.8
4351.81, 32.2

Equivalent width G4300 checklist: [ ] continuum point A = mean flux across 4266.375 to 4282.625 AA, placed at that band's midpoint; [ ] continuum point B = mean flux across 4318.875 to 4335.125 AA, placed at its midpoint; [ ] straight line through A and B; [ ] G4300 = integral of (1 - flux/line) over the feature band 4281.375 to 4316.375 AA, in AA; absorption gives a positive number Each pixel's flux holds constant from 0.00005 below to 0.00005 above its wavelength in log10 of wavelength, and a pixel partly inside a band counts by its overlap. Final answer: 6.4 AA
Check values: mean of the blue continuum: 31.2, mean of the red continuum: 36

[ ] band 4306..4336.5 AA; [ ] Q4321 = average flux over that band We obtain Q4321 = 32.4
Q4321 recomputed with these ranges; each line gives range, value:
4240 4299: 31.6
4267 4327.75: 29.6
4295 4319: 26.3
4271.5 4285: 31.7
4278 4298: 30.4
